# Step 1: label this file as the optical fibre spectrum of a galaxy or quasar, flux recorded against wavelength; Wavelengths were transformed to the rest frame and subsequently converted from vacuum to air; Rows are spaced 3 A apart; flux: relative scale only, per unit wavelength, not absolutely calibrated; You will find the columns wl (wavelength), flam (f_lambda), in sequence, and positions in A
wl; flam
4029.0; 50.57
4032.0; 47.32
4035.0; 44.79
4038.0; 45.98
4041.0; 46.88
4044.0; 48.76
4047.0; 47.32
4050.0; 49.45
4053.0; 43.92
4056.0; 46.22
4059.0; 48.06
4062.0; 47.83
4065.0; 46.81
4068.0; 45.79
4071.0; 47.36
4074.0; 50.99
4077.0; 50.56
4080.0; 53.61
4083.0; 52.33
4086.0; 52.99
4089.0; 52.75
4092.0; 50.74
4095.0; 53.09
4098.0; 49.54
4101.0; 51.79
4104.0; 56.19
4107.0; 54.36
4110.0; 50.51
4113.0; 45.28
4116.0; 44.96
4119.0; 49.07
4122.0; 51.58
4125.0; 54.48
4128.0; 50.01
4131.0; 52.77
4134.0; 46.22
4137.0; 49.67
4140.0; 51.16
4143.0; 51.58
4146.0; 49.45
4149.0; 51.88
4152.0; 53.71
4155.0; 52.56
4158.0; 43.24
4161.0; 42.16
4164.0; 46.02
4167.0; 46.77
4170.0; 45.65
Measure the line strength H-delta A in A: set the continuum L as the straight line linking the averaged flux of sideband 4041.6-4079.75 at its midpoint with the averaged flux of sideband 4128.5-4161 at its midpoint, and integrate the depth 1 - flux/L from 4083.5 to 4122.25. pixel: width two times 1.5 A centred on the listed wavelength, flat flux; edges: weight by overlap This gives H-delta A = -1.68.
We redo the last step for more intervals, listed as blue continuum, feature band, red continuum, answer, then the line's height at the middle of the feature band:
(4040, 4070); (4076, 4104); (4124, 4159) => -2.11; 48.5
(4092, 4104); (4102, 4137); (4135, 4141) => 0.30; 50.9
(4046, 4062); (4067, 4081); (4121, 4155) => -0.47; 48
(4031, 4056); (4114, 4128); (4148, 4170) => -0.71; 47.5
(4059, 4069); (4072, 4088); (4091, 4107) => -0.78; 49.5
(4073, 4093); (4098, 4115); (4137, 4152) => 0.15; 51.7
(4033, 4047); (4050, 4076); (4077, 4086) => 1.37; 50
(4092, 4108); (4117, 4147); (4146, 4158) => 0.71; 51.7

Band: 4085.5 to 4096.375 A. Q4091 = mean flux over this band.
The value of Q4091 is 52.3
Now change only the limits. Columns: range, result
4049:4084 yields 48.5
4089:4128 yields 51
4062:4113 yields 50.9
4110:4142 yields 49.6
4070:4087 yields 51.4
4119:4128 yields 51.9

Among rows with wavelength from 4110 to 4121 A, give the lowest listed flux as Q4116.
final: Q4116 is 44.96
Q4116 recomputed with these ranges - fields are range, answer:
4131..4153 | 46.22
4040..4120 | 43.92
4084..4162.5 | 42.16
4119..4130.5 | 49.07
